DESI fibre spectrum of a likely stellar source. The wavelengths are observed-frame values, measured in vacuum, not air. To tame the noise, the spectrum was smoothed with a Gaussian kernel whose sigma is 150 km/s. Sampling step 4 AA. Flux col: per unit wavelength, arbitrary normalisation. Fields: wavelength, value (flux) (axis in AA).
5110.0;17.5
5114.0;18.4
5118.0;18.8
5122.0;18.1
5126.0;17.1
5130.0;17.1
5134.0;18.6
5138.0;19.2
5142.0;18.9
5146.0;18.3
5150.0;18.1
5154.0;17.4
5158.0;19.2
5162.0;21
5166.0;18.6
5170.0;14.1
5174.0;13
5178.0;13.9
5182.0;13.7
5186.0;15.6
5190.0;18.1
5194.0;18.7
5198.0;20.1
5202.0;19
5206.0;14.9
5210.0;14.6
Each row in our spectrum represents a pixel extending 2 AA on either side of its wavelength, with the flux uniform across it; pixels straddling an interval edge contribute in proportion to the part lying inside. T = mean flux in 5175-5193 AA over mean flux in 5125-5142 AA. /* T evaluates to 0.8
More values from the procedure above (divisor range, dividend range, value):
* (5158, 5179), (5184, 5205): 1.10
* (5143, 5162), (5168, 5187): 0.75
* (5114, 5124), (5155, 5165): 1.07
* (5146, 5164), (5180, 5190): 0.81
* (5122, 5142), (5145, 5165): 1.04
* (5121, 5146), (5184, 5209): 0.97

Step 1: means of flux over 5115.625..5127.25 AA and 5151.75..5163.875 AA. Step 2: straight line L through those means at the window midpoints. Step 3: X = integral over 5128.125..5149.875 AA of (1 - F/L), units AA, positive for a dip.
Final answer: 0.2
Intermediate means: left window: 18.1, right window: 19.2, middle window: 18.4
